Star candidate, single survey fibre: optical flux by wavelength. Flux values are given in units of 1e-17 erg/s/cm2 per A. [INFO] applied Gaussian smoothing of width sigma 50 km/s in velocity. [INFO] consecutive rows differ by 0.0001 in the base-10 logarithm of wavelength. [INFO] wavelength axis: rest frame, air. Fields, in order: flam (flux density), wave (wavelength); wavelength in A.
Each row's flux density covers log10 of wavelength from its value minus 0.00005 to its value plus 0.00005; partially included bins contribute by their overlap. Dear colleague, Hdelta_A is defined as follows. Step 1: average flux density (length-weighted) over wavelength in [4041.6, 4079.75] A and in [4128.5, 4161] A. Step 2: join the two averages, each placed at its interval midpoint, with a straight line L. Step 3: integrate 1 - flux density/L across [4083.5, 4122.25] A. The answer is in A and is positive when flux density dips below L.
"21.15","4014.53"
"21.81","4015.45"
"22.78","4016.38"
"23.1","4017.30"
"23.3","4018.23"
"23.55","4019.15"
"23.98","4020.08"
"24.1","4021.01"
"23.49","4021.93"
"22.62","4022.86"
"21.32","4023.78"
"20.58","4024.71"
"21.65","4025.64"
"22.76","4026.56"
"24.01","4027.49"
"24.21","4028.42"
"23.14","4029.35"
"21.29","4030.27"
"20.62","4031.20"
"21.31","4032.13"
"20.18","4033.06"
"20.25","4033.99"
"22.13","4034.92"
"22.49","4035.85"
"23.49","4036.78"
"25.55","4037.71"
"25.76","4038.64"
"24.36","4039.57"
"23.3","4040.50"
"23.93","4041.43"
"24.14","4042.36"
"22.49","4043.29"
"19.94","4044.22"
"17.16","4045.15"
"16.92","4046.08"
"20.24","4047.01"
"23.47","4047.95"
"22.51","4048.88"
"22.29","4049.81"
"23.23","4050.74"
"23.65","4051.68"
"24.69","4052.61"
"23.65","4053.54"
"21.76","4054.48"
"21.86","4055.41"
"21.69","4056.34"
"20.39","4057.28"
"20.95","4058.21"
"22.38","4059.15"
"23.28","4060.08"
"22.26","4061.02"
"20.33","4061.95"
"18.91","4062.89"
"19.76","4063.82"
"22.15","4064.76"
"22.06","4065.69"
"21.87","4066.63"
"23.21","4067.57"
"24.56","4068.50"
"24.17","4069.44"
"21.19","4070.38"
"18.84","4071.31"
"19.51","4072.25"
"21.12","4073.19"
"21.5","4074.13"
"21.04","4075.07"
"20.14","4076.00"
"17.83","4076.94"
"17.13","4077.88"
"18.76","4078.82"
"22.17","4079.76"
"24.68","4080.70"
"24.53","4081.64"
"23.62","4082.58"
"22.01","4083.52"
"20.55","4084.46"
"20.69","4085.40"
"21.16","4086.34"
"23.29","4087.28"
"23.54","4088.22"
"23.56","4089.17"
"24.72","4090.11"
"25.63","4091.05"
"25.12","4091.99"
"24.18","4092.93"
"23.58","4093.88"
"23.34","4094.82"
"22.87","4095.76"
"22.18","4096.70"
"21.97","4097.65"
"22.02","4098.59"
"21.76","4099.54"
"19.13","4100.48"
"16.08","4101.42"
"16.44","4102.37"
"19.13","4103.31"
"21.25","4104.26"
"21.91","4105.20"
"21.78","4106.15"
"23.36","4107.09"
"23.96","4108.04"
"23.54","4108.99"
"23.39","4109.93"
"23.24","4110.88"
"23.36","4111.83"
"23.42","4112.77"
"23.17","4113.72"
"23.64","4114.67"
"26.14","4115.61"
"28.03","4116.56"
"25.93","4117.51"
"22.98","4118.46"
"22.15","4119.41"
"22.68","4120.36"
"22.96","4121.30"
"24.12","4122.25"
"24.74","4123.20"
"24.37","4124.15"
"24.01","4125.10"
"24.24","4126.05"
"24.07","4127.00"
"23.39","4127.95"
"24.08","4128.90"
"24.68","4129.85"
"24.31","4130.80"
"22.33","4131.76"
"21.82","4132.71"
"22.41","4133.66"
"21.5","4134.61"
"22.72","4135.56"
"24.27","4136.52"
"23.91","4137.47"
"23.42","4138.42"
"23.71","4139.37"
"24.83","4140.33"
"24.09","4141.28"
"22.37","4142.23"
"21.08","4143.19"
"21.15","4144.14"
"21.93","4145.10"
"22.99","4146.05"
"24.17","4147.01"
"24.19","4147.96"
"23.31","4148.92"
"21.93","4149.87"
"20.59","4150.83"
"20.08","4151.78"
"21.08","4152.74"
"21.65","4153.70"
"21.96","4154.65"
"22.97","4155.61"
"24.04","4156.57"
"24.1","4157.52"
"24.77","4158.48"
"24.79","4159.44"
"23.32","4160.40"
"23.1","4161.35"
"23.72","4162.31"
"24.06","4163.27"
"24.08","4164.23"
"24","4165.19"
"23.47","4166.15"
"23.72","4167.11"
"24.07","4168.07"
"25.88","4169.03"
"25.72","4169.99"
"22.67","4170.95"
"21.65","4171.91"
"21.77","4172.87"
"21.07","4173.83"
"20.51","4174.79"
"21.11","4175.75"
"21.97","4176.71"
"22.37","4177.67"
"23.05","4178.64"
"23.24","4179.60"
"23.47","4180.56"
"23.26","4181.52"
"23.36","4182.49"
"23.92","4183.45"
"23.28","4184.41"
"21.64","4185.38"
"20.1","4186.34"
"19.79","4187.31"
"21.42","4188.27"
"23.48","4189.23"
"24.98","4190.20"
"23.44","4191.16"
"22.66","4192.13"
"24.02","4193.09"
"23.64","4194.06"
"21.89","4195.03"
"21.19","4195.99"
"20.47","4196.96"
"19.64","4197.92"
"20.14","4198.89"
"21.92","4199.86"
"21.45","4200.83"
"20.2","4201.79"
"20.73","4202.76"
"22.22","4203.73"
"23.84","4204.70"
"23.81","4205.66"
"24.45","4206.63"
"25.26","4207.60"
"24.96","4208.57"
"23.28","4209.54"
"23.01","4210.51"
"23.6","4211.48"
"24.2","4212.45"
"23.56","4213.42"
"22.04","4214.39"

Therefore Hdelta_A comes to -1.0 A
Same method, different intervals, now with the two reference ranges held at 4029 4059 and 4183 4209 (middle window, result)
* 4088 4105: 0.17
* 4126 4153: -0.75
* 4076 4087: 0.51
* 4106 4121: -1.06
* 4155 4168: -0.88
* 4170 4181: 0.06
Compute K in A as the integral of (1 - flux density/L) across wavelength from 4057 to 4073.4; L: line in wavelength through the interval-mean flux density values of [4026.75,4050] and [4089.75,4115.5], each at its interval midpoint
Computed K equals 0.6 A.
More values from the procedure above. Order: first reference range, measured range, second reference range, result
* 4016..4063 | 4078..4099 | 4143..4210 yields -0.3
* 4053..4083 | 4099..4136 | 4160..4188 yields -1.2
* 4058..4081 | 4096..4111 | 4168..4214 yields 0.2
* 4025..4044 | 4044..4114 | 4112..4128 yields 5.0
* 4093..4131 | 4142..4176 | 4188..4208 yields -0.3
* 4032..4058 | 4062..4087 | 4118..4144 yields 1.5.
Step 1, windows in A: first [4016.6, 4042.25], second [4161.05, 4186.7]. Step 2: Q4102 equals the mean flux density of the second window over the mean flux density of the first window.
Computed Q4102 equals 1.01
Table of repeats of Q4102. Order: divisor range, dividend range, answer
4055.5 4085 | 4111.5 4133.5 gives 1.12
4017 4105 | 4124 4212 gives 1.04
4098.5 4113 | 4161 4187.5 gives 1.07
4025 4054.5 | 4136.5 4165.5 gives 1.03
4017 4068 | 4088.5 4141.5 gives 1.04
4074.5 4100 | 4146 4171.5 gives 1.05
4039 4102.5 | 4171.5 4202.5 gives 1.01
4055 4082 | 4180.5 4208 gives 1.05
